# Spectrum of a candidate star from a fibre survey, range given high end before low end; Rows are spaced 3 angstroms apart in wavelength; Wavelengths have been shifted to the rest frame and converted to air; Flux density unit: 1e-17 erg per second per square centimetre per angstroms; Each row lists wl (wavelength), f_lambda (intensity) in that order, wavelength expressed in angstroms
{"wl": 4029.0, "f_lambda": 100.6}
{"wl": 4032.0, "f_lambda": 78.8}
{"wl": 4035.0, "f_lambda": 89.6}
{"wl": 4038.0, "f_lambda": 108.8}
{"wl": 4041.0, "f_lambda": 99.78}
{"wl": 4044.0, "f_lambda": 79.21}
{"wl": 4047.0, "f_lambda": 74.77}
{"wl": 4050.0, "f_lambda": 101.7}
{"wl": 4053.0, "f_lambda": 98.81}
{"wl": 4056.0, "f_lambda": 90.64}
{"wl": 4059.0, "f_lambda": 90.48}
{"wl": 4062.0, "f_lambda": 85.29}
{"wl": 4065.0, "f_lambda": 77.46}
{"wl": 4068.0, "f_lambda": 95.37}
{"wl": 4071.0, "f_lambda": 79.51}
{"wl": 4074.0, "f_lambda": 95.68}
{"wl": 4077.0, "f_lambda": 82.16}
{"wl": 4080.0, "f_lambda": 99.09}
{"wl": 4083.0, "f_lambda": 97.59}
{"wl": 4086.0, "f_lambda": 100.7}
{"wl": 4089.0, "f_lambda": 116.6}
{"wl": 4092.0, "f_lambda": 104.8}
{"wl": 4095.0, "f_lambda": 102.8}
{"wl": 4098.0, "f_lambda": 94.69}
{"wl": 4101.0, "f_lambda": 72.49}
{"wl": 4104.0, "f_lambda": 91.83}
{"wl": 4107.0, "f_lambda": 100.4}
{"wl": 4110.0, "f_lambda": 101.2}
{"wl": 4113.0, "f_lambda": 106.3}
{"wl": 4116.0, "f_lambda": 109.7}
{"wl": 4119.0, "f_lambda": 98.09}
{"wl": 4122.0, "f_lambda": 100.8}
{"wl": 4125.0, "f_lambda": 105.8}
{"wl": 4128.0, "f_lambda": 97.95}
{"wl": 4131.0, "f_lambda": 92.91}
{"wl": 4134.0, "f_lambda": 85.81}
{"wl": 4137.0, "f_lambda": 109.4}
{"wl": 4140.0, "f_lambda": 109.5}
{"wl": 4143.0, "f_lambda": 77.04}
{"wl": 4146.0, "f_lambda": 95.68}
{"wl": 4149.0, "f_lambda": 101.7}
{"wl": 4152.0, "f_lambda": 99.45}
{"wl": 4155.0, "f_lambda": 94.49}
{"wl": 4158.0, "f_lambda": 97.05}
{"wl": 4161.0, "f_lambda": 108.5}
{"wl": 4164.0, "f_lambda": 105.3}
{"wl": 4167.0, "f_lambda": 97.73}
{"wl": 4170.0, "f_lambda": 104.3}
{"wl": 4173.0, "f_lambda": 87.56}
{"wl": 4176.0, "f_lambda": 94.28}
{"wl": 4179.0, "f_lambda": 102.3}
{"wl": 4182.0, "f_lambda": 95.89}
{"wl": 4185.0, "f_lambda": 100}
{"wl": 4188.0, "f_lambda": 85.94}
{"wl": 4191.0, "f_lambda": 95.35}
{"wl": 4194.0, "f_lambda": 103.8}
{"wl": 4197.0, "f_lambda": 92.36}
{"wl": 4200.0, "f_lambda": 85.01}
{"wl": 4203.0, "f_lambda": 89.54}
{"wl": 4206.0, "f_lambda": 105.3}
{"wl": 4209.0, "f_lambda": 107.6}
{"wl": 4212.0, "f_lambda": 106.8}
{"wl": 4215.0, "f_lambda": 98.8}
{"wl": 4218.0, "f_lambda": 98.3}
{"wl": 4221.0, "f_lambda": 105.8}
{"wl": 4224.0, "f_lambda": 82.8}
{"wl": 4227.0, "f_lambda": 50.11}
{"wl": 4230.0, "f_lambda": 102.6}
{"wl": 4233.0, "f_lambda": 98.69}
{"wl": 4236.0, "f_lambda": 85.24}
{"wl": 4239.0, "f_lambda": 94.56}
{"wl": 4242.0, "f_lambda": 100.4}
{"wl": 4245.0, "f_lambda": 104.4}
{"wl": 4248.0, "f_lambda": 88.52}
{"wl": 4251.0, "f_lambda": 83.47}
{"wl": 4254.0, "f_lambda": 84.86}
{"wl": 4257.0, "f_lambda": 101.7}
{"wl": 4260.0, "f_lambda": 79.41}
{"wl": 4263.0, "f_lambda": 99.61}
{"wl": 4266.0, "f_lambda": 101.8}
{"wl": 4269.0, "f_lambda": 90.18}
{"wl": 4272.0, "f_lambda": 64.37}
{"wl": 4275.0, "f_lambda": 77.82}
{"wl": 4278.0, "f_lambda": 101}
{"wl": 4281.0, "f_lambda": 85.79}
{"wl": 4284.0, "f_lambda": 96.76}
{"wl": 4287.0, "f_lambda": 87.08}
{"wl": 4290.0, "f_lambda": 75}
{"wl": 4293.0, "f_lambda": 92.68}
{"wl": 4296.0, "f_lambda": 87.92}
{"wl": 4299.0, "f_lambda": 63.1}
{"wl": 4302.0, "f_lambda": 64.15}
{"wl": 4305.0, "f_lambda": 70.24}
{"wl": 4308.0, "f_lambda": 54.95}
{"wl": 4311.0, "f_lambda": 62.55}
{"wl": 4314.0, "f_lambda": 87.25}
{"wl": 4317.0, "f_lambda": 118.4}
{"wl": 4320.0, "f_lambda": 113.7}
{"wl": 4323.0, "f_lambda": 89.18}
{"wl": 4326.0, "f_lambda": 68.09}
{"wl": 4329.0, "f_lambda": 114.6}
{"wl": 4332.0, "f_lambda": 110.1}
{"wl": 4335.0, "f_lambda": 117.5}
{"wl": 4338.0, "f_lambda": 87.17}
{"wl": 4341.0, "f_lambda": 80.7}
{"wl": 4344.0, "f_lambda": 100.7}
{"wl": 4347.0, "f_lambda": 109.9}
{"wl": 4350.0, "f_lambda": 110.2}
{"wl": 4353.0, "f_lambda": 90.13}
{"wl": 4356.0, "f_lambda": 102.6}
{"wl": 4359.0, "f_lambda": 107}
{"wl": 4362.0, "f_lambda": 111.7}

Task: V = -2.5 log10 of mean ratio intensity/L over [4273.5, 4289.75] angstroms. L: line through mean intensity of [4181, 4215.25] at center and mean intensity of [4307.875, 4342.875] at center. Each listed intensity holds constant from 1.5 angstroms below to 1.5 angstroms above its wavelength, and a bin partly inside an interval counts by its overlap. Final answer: 0.074 mag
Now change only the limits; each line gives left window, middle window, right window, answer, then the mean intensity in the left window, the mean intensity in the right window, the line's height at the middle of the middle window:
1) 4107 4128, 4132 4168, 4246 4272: 0.02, 103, 89.9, 100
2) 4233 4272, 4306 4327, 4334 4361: 0.15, 92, 101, 97.8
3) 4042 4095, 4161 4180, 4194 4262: -0.07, 92.7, 93.3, 93.1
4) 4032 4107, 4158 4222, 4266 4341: -0.10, 92.8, 86.8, 89.7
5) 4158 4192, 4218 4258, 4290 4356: 0.04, 97.9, 90.1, 94.6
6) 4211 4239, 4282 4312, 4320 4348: 0.26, 92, 98.2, 96.1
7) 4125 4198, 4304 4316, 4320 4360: 0.37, 97.5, 99.5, 99.2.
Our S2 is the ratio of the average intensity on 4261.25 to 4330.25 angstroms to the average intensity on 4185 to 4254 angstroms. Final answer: 0.9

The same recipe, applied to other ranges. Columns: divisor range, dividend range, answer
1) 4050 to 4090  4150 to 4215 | 1.05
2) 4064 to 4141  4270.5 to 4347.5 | 0.90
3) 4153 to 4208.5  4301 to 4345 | 0.92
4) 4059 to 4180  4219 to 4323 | 0.90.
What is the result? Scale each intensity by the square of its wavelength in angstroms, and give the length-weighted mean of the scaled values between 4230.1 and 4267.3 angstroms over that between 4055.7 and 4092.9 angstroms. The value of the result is 1.09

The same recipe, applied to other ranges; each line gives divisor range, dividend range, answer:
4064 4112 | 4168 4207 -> 1.06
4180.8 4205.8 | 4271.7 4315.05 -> 0.87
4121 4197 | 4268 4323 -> 0.91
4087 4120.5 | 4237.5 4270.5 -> 1.01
